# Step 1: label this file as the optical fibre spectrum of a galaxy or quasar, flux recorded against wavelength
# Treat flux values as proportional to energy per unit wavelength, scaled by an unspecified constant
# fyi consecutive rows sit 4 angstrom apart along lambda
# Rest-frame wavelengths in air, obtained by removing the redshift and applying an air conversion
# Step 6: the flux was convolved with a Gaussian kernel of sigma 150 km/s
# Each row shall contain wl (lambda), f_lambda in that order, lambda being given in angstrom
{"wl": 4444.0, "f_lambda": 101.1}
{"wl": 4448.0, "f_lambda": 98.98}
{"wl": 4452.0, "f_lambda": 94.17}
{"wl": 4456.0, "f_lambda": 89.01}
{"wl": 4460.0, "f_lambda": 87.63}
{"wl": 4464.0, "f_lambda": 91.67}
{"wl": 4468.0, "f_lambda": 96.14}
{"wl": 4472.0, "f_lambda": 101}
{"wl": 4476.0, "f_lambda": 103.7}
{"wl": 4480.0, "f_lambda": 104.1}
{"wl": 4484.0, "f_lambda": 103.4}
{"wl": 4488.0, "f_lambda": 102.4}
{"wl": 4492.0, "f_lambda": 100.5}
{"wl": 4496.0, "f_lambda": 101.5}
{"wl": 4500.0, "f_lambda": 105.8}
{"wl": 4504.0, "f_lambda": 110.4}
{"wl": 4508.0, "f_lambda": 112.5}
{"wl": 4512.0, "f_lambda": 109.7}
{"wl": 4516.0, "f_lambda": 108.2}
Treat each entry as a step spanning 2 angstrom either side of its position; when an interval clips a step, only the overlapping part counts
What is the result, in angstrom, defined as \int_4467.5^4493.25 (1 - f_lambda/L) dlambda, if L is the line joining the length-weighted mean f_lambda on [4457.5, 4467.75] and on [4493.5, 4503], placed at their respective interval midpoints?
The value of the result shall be -1.2 angstrom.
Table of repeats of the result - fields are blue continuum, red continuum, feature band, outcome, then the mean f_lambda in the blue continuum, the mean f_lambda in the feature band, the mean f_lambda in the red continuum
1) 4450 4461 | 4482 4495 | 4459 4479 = -0.32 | 90.5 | 96.9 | 102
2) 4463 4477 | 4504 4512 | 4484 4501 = 0.55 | 98.2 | 102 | 111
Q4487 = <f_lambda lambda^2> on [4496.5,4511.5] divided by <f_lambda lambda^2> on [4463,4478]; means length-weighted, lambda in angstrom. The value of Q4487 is 1.12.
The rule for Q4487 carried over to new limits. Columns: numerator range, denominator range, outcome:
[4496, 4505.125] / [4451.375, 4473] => 1.17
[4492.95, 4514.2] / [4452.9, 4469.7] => 1.20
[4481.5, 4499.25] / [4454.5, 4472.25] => 1.12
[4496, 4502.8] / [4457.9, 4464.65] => 1.20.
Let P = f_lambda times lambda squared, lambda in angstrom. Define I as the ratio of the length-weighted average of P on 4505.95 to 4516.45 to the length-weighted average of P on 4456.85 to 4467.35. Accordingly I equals 1.2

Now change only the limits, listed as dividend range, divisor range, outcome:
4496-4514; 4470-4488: 1.07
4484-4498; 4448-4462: 1.13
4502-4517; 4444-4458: 1.19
